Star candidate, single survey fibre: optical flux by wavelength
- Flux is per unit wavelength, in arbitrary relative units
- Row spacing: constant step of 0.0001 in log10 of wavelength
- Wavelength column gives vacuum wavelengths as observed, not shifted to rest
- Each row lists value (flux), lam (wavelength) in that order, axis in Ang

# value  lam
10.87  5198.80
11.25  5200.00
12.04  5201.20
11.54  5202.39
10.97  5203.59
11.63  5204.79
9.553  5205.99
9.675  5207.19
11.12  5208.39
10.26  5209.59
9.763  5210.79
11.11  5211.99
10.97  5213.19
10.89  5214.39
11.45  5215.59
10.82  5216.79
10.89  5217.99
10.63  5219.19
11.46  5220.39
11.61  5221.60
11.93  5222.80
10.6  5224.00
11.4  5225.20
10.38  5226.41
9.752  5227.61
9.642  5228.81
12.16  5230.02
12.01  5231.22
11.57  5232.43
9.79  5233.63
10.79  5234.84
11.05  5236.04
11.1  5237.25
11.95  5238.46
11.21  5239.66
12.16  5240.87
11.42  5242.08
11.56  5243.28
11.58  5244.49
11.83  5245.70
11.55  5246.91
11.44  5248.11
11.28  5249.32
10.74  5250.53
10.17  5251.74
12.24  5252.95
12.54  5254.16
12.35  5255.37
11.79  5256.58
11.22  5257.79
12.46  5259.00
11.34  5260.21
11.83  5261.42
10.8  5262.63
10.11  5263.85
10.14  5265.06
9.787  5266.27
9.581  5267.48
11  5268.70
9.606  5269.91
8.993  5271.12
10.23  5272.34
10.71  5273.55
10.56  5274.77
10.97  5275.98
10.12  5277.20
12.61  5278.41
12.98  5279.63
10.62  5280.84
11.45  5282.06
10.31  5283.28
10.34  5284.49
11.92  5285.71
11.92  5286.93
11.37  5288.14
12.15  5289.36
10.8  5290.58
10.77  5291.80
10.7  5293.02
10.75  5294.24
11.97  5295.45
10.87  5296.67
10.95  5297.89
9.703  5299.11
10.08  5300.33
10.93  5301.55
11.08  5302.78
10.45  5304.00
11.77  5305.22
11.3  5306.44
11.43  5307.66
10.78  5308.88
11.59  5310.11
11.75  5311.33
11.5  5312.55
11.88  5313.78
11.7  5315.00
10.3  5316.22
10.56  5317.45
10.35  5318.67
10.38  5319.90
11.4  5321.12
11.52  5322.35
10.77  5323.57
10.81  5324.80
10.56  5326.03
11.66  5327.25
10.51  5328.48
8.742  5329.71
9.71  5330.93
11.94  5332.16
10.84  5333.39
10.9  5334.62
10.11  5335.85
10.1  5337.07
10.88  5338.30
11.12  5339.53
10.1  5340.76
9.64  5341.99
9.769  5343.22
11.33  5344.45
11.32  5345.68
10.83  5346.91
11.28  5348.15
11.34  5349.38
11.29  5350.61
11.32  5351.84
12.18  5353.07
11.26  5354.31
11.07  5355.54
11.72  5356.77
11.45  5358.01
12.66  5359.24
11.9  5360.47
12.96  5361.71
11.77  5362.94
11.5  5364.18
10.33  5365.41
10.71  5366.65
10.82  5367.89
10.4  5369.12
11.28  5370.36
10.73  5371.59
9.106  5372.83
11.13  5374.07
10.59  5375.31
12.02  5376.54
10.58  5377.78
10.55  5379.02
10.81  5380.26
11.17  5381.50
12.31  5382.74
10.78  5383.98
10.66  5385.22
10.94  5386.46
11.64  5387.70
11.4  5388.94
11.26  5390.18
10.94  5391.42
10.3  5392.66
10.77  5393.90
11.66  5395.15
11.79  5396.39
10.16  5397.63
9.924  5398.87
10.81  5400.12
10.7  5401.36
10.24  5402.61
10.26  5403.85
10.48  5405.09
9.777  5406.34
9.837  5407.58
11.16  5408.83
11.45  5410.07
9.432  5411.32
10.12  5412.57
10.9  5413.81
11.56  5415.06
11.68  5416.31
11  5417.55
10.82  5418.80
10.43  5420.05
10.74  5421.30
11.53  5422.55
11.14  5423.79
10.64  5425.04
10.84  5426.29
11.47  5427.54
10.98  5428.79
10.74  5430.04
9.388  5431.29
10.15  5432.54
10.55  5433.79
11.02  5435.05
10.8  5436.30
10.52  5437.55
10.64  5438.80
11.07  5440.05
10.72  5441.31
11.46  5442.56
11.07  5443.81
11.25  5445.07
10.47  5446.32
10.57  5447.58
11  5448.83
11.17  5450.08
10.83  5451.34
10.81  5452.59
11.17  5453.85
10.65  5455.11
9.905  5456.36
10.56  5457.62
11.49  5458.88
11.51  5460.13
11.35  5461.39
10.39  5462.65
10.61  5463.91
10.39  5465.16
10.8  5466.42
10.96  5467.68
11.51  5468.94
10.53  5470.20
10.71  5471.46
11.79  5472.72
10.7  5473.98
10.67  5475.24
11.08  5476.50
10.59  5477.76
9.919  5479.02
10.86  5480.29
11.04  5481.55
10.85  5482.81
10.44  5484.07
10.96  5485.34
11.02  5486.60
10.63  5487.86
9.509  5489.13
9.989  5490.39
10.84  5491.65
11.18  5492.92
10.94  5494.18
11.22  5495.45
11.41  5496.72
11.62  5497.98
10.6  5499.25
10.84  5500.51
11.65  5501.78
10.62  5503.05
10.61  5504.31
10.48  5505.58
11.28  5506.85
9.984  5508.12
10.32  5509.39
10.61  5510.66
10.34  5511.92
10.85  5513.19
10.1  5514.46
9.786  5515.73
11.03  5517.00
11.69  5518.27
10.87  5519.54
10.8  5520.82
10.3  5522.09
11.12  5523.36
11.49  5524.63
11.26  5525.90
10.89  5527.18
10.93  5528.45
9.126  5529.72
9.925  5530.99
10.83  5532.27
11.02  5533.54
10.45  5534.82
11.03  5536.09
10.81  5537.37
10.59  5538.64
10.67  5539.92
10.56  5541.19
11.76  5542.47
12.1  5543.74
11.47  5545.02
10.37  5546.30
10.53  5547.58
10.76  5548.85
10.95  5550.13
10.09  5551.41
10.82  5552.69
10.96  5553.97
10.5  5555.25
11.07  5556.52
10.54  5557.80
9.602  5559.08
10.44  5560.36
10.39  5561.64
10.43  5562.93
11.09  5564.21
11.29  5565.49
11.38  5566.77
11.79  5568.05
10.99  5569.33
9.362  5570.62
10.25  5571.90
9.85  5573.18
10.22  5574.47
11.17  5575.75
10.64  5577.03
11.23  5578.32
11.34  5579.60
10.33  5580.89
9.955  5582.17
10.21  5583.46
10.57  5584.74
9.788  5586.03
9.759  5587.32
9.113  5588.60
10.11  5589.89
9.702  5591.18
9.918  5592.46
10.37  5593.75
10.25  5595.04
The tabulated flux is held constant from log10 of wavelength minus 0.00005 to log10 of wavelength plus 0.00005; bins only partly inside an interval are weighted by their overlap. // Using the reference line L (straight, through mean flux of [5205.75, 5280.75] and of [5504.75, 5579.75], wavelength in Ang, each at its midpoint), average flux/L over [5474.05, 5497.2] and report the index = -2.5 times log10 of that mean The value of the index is 0.01 mag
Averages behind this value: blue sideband 11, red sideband 10.7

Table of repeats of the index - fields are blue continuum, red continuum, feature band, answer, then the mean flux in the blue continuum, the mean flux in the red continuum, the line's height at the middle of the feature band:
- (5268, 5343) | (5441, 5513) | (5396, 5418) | 0.02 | 10.9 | 10.8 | 10.8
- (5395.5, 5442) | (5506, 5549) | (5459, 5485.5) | -0.01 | 10.7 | 10.8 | 10.7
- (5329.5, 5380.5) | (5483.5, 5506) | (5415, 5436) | 0.01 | 11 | 10.8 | 10.9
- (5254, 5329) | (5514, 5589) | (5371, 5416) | 0.01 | 11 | 10.7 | 10.9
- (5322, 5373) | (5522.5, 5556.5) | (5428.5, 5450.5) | 0.01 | 11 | 10.8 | 10.9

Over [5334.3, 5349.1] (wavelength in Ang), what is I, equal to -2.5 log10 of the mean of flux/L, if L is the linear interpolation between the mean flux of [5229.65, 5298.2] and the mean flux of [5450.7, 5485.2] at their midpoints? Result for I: 0.04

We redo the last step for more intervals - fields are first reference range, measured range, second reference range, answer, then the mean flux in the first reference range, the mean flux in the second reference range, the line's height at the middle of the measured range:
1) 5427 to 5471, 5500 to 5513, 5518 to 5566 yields 0.01 mag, 10.8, 10.8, 10.8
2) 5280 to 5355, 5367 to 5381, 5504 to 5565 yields 0.02 mag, 11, 10.7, 10.9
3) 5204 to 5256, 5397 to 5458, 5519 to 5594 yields 0.01 mag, 11.1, 10.6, 10.8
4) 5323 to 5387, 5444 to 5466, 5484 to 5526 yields 0.00 mag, 11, 10.8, 10.8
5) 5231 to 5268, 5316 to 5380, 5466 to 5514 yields 0.01 mag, 11.3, 10.8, 11.1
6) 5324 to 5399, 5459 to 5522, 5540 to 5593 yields -0.01 mag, 11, 10.6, 10.7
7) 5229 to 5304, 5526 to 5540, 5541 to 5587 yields 0.01 mag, 11.1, 10.7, 10.7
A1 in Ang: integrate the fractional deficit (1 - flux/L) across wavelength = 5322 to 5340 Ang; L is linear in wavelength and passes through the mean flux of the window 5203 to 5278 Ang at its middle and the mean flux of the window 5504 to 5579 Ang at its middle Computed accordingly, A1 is 0.4 Ang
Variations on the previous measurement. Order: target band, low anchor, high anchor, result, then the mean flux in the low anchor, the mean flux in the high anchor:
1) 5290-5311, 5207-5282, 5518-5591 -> 0.1 Ang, 11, 10.6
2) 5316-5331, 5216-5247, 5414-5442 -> 0.6 Ang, 11.2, 10.8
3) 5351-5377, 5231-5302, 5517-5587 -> -0.7 Ang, 11.1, 10.7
